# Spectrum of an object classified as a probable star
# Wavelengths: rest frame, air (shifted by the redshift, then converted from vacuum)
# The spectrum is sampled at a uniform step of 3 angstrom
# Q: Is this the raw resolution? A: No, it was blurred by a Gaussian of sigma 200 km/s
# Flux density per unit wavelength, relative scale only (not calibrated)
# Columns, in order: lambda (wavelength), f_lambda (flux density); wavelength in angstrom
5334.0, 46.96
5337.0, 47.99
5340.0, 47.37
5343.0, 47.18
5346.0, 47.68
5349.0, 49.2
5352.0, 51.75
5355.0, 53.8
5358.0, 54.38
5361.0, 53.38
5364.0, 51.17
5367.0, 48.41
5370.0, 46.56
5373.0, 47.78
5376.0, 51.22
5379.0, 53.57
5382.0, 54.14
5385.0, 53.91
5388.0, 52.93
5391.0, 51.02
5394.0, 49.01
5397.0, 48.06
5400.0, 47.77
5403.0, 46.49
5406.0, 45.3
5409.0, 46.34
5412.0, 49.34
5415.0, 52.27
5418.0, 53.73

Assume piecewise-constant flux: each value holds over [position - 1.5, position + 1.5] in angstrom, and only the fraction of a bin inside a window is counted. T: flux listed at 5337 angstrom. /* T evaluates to 47.99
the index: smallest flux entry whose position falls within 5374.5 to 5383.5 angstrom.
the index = 51.22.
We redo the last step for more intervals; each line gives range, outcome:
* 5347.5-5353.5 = 49.2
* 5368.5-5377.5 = 46.56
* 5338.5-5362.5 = 47.18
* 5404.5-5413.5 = 45.3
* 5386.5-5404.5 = 46.49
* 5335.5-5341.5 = 47.37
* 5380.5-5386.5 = 53.91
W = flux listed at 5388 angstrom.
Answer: 52.93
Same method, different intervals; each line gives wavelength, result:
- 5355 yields 53.8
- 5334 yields 46.96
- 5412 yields 49.34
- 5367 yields 48.41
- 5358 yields 54.38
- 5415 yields 52.27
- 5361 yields 53.38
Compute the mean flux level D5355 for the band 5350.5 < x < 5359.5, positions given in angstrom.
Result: 53.3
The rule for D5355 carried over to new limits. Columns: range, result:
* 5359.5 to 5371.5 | 49.9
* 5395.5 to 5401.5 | 47.9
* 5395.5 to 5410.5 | 46.8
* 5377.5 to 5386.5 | 53.9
